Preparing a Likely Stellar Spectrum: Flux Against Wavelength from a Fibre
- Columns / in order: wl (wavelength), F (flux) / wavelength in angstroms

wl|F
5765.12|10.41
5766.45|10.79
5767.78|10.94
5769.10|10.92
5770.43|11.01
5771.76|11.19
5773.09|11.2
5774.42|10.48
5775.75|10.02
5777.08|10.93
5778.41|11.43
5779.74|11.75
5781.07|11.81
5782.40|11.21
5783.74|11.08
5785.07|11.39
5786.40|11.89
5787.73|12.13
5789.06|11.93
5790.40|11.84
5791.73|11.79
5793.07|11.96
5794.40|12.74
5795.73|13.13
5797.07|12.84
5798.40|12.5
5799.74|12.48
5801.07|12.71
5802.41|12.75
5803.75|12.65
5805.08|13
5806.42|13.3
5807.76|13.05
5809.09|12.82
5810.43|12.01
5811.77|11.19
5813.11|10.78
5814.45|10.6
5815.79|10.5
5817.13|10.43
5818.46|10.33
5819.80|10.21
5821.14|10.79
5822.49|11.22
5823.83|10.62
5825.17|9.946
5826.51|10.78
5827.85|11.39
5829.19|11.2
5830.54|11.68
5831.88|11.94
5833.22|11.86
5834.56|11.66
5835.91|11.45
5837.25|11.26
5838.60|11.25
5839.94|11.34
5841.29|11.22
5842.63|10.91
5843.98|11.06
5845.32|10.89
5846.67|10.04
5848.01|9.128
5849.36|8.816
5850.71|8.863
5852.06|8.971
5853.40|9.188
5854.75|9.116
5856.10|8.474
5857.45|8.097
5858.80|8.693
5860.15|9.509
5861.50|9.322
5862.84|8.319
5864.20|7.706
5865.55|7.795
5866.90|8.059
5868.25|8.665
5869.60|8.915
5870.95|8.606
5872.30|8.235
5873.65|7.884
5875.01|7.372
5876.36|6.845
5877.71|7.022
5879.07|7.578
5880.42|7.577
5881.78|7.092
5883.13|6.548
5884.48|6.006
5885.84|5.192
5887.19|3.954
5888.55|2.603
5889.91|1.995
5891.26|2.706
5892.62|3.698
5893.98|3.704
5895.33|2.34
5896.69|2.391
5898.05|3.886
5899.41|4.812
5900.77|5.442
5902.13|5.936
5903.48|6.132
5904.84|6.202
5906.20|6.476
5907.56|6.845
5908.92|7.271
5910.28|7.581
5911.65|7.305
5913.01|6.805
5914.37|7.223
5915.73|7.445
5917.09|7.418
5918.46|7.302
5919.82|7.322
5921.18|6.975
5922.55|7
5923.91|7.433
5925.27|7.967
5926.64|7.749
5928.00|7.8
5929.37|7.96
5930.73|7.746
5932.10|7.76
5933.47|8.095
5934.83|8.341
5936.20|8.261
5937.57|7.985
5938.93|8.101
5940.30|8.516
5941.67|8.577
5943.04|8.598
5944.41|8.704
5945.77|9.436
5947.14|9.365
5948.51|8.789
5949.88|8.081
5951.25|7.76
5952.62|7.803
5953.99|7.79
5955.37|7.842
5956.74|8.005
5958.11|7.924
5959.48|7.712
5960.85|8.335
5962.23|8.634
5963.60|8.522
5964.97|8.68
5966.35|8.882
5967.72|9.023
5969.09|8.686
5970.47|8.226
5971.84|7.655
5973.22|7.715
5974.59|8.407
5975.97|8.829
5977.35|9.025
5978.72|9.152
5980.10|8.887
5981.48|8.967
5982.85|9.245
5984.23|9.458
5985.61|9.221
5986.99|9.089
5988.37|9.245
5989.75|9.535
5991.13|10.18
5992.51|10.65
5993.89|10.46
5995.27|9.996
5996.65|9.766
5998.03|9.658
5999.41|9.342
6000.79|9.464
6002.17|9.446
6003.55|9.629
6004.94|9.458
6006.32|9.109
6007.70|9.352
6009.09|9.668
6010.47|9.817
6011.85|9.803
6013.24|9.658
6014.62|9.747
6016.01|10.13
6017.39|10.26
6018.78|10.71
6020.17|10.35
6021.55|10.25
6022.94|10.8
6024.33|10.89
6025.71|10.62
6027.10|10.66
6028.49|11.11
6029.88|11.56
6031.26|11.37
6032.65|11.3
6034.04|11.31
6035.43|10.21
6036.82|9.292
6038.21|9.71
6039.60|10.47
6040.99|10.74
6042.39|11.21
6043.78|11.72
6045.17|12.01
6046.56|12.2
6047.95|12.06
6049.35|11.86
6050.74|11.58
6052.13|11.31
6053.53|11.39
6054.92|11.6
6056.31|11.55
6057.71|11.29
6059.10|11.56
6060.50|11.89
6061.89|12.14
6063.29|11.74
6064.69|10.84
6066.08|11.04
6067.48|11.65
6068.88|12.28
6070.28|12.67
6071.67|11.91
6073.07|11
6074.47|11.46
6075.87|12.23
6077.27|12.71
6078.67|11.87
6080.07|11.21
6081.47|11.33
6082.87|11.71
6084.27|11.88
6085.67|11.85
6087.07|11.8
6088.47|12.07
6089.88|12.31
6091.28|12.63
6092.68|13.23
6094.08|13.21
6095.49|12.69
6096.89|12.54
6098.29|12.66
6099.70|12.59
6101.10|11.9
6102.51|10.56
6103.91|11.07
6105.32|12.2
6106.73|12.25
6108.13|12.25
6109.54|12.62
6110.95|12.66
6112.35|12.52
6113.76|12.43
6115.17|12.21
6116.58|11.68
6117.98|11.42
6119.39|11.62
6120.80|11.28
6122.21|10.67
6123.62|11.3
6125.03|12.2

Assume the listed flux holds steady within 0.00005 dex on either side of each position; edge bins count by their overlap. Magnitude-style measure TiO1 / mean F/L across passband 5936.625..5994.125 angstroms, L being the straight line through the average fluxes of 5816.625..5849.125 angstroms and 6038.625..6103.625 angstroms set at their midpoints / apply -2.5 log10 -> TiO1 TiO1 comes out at 0.30 mag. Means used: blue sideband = 10.9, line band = 8.69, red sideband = 11.8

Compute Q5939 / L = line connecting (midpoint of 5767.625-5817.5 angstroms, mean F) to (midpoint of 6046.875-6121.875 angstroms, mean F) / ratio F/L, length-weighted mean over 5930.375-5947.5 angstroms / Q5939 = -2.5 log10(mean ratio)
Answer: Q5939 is 0.37 mag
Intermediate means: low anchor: 11.8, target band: 8.42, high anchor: 11.9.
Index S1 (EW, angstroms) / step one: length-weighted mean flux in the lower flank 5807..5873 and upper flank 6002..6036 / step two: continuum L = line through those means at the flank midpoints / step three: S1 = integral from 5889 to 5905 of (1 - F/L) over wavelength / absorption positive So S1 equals 9.7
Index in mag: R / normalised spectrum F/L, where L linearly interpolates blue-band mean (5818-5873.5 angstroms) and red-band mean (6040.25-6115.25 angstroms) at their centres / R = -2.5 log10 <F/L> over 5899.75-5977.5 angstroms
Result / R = 0.34 mag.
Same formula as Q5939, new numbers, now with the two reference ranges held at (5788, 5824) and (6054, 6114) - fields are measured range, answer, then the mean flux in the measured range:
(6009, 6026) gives 0.17 mag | 10.2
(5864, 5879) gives 0.44 mag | 7.91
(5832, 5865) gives 0.20 mag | 9.9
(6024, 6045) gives 0.11 mag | 10.8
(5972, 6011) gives 0.27 mag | 9.36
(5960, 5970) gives 0.35 mag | 8.65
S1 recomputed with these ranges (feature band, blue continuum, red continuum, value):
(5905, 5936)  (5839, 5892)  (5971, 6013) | 4.1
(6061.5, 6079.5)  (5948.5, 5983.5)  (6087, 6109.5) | -0.5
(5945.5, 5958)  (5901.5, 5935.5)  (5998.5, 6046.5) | 0.0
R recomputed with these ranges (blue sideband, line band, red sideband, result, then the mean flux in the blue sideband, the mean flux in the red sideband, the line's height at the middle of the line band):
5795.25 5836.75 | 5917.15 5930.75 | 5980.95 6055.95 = 0.41 mag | 11.7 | 10.4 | 11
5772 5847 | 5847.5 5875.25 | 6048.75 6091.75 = 0.33 mag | 11.5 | 11.7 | 11.6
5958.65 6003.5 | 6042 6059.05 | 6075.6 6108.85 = -0.07 mag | 9.07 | 12.1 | 11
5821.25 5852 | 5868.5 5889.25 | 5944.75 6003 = 0.44 mag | 10.8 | 8.88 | 10.2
